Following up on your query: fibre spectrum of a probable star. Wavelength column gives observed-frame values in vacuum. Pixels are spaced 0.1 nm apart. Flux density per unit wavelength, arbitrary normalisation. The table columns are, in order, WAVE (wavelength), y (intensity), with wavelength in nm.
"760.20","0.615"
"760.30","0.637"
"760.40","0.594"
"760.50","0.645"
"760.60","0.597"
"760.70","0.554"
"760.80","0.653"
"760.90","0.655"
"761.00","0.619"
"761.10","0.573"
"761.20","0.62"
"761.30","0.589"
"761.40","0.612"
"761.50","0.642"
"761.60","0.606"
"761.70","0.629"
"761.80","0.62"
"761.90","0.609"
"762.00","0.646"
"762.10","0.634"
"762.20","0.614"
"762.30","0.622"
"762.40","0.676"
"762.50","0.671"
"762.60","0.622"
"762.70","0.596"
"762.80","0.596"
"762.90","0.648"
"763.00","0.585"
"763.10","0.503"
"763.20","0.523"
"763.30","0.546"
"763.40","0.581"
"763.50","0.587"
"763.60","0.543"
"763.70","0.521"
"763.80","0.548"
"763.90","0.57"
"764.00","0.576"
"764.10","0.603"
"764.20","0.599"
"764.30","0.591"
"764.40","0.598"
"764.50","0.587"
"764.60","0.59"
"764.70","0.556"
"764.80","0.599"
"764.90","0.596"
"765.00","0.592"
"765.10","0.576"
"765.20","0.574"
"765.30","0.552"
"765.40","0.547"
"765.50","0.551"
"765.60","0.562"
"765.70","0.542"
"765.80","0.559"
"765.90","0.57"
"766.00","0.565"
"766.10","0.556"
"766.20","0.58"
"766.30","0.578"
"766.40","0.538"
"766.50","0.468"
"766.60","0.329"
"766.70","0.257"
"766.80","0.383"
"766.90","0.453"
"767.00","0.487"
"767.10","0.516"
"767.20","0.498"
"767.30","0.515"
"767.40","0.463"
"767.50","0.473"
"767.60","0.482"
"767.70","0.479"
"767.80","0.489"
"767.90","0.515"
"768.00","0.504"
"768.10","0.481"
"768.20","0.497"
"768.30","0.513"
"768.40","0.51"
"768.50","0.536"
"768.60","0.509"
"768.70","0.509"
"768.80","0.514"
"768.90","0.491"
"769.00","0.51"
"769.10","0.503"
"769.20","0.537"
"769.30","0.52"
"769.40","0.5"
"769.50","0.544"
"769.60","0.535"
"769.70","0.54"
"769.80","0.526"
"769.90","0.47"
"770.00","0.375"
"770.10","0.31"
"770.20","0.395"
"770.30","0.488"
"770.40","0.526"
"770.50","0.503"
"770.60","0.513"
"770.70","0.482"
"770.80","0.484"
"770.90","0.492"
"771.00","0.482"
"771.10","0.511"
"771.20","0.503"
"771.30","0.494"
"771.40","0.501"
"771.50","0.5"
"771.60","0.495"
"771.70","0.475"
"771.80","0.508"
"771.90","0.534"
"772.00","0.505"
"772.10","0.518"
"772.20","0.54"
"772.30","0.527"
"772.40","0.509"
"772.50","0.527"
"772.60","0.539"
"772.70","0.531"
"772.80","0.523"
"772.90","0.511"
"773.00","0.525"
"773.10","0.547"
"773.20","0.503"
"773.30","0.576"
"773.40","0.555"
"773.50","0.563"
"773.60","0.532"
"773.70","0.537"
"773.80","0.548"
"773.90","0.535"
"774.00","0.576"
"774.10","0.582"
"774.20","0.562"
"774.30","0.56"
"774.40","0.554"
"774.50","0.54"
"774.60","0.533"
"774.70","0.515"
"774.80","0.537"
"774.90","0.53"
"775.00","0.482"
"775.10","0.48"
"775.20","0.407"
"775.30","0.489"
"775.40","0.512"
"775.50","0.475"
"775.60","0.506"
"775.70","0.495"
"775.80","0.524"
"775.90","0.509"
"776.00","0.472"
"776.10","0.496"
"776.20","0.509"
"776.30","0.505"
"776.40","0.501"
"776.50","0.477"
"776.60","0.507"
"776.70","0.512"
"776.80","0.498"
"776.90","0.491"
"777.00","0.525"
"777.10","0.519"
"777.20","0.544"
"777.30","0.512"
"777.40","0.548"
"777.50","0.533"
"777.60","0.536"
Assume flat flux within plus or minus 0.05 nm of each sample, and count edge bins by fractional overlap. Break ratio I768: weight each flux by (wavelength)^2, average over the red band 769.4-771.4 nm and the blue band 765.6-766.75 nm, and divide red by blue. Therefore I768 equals 0.97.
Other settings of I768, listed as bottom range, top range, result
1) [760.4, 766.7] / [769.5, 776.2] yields 0.90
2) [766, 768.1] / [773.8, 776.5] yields 1.09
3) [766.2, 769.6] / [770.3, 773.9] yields 1.07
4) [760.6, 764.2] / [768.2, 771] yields 0.84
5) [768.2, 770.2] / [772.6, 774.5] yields 1.11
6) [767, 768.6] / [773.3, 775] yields 1.12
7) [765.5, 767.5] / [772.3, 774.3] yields 1.11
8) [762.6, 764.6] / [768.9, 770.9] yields 0.86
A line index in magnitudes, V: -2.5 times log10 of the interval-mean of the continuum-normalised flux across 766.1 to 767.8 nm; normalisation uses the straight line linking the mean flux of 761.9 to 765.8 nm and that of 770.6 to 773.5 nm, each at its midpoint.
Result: 0.18 mag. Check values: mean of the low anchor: 0.585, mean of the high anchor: 0.515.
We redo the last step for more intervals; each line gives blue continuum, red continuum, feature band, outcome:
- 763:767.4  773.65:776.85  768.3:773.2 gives 0.05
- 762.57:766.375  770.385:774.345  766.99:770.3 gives 0.11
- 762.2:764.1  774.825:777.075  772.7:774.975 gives -0.06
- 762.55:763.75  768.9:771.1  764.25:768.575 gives 0.02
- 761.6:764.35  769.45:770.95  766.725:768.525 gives 0.08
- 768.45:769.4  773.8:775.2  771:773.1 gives 0.02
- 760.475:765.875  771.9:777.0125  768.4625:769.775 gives 0.07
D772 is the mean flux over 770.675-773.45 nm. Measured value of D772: 0.514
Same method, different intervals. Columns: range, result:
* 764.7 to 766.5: 0.564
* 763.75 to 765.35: 0.582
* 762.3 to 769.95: 0.536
